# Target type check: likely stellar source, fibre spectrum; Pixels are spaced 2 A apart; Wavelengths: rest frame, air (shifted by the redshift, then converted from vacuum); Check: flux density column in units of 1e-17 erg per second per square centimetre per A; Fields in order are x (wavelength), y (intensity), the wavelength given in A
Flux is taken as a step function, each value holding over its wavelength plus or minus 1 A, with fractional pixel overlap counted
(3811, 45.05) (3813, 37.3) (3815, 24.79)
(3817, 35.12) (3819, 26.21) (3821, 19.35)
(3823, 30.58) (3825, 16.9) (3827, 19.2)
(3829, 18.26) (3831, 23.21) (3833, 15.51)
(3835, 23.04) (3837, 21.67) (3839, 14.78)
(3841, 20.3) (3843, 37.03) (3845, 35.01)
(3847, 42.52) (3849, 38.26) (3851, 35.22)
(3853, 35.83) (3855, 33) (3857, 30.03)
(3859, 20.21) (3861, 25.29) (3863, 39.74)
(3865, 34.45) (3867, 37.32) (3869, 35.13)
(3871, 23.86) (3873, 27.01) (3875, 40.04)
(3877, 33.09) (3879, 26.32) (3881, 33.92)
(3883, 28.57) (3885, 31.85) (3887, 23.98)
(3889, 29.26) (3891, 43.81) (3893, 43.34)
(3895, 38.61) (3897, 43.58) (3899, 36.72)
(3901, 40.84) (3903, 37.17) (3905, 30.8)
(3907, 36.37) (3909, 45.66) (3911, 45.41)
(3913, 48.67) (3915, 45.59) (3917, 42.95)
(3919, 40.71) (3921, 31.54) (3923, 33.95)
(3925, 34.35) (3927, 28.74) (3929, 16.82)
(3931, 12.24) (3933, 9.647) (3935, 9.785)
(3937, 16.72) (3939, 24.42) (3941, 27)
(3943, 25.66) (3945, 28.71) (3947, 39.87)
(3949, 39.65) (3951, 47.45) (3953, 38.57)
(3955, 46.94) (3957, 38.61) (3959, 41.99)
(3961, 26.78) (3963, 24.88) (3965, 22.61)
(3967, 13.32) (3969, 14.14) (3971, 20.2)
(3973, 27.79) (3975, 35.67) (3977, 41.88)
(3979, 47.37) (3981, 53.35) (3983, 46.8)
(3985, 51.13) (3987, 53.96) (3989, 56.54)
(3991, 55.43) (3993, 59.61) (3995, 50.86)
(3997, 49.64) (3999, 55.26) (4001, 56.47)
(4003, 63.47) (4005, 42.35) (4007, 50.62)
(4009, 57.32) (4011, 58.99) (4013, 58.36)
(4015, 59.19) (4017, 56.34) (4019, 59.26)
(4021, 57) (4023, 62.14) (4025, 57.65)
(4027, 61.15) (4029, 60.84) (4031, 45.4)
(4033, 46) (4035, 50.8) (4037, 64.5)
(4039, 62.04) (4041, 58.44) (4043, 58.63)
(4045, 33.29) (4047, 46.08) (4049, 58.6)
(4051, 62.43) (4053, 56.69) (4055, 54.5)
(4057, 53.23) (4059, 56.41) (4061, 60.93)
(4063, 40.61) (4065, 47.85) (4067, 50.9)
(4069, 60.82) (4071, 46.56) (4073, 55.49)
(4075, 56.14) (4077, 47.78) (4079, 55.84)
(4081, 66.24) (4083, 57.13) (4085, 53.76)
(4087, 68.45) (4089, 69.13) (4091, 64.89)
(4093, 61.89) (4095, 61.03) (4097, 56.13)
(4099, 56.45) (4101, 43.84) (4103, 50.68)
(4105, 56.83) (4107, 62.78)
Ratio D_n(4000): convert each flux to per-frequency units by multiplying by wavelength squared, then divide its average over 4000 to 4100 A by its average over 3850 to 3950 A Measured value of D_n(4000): 1.9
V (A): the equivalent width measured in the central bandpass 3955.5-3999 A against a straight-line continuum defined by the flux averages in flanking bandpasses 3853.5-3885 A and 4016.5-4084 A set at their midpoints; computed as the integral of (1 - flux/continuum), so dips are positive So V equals 5.4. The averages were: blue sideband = 31.3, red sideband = 54.9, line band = 40.1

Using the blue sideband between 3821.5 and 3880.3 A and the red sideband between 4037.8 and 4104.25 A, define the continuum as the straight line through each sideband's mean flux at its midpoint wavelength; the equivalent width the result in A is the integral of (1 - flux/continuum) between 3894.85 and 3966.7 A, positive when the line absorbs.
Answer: 9.3 A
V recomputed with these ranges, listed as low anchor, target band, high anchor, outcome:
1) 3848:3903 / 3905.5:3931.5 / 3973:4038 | 2.6 A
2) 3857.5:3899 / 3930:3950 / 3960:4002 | 7.7 A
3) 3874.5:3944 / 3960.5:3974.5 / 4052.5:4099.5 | 6.6 A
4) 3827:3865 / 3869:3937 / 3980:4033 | 7.9 A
